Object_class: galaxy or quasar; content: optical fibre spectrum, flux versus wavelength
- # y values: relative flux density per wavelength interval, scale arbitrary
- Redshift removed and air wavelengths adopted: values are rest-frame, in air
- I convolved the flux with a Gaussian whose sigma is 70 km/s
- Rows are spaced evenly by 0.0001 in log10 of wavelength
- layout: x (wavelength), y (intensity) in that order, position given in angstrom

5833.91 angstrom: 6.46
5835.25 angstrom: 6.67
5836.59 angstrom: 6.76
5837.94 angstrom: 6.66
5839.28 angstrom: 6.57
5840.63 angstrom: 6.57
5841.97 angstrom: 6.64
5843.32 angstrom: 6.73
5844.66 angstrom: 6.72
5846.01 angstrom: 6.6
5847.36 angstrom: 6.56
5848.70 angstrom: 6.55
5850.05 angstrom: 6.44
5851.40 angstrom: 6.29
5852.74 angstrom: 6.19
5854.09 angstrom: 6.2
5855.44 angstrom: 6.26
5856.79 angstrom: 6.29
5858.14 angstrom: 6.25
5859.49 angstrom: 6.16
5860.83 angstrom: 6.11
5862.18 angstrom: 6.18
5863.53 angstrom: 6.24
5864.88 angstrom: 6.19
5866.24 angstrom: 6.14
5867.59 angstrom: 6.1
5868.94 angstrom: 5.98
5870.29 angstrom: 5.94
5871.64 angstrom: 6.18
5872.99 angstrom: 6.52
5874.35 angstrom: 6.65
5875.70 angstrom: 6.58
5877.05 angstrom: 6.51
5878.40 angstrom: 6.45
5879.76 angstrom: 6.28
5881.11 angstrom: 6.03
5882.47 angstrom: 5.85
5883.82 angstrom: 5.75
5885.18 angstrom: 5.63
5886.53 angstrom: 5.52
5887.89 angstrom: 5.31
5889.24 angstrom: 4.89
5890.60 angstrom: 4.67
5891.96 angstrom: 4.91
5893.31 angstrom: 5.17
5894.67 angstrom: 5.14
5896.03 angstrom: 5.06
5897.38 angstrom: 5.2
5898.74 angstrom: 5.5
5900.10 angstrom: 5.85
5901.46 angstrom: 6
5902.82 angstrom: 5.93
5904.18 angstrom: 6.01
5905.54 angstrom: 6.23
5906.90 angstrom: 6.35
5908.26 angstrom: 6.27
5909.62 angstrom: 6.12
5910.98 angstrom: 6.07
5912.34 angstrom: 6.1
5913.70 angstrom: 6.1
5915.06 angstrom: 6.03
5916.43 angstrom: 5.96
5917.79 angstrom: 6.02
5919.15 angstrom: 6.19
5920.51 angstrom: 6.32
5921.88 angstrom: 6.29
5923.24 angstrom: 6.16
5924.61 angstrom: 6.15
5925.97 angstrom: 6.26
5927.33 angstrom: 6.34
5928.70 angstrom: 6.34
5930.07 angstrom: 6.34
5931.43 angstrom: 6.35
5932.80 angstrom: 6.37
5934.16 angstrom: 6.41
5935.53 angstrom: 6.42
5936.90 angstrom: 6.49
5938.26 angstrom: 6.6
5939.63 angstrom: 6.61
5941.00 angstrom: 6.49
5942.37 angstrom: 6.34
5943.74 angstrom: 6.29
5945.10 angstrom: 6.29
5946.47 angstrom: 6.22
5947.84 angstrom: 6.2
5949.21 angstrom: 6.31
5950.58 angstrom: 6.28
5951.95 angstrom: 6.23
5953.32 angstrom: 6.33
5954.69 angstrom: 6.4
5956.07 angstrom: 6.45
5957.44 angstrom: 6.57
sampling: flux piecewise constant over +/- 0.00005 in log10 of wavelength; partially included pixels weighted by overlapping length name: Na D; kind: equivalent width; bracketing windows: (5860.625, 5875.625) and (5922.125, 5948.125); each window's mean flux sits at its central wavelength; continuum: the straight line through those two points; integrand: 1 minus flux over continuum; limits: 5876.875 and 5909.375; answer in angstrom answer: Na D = 3.05 angstrom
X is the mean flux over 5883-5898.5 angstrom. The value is 5.22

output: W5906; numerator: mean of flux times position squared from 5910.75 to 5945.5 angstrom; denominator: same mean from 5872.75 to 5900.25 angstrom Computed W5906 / 1.12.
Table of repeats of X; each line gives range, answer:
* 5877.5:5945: 5.99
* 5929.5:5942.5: 6.45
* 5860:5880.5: 6.27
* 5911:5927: 6.15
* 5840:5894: 6.1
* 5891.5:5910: 5.7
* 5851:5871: 6.17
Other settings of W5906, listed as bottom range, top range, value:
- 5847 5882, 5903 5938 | 1.01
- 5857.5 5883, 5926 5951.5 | 1.05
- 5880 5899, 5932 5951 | 1.21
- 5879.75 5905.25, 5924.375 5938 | 1.17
